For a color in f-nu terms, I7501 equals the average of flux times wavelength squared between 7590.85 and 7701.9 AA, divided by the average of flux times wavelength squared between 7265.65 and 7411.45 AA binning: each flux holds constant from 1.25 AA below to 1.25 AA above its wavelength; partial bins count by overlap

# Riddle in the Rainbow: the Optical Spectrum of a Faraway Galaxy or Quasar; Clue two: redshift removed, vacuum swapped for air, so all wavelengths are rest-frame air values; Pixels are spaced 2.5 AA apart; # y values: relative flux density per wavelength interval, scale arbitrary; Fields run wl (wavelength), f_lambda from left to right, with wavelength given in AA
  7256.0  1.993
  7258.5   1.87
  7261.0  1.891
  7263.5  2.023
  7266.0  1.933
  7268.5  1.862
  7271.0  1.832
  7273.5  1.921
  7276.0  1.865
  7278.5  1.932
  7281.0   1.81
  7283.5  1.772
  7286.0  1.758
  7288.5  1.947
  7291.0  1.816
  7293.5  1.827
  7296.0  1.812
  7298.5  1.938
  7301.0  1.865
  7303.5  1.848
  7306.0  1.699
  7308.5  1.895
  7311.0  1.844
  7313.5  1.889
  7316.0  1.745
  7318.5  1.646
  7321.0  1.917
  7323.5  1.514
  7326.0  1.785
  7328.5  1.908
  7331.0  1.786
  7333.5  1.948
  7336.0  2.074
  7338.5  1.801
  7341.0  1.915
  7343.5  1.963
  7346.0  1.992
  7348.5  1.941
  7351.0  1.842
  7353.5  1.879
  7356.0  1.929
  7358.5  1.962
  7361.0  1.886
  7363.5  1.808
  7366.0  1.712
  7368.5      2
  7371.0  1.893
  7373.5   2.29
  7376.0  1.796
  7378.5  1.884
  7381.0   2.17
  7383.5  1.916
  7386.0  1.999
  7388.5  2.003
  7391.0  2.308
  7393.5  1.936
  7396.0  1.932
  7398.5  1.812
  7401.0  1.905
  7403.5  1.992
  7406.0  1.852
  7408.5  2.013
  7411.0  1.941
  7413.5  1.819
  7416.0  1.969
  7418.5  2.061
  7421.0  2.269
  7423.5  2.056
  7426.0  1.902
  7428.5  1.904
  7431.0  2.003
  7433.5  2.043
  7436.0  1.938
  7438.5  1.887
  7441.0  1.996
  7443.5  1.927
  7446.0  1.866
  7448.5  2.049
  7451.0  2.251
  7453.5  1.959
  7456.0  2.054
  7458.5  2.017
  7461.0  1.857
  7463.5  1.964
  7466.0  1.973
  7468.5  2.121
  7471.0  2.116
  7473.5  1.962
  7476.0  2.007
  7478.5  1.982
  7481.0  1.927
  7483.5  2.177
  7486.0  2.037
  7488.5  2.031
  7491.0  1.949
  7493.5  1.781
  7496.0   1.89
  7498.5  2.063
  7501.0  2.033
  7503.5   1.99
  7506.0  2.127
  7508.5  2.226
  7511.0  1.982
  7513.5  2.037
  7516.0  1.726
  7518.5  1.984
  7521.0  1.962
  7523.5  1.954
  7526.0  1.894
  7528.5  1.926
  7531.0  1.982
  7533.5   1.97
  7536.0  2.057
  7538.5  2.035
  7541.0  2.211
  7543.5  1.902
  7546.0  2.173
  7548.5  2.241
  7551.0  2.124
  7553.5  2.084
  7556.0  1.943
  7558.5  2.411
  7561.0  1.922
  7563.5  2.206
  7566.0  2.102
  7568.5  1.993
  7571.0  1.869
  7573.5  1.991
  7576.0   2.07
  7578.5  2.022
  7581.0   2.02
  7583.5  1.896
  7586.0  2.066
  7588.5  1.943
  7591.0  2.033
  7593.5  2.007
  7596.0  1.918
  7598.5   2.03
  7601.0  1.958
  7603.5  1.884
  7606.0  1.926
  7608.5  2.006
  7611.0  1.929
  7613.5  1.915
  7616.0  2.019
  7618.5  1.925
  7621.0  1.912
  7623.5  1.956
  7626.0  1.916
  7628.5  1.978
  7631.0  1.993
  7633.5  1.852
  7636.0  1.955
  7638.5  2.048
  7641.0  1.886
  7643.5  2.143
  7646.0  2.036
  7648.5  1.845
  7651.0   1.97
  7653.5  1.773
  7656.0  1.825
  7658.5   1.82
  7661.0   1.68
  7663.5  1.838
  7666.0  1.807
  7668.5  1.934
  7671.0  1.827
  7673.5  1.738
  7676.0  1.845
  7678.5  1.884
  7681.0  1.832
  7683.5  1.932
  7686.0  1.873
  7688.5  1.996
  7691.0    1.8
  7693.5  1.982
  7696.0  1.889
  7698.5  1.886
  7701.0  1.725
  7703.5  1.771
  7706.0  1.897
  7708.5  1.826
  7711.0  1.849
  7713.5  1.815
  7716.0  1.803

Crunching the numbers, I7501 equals 1.09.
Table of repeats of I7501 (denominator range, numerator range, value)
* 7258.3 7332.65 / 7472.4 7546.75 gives 1.15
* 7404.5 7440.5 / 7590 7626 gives 1.04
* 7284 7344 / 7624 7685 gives 1.13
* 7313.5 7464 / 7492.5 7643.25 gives 1.08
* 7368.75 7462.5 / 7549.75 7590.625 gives 1.07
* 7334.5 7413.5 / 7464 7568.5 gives 1.08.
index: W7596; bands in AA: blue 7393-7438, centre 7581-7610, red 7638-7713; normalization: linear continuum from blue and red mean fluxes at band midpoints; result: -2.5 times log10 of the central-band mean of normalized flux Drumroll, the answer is -0.04 mag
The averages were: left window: 1.96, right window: 1.87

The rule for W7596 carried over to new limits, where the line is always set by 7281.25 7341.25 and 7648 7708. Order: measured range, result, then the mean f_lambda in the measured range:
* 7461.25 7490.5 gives -0.102 mag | 2.02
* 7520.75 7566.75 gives -0.121 mag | 2.06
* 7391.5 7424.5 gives -0.079 mag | 1.97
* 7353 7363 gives -0.045 mag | 1.91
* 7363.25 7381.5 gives -0.063 mag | 1.94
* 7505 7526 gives -0.086 mag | 1.99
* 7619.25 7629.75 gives -0.054 mag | 1.94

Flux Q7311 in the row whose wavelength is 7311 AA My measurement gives 1.844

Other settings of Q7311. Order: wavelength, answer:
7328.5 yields 1.908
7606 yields 1.926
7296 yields 1.812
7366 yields 1.712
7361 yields 1.886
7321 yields 1.917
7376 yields 1.796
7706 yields 1.897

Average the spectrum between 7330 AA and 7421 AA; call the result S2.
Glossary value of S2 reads 1.95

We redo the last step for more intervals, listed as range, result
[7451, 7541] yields 2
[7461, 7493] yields 2.01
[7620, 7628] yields 1.93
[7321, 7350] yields 1.88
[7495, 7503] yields 2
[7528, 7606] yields 2.03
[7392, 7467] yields 1.97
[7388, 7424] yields 1.99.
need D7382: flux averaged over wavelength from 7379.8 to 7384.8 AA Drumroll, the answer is 2.04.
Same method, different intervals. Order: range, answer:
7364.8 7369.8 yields 1.86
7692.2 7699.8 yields 1.92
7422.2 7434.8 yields 1.98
